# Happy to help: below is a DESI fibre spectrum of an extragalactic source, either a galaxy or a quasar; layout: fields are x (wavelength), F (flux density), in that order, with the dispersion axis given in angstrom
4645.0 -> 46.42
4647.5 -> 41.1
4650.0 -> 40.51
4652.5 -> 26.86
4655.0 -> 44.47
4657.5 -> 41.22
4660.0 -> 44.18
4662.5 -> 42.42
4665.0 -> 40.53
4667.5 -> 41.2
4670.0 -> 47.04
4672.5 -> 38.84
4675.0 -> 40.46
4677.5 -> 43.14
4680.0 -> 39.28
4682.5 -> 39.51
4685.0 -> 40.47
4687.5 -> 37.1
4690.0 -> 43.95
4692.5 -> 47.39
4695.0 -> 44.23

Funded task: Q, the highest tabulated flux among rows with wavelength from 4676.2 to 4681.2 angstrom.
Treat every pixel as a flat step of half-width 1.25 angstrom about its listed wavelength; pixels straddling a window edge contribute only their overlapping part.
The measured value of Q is 43.14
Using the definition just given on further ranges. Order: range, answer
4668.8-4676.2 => 47.04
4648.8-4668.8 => 44.47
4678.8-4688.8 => 40.47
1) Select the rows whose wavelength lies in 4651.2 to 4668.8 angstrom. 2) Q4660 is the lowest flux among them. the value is 26.86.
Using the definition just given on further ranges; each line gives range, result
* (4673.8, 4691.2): 37.1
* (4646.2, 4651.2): 40.51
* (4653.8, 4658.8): 41.22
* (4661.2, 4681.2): 38.84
